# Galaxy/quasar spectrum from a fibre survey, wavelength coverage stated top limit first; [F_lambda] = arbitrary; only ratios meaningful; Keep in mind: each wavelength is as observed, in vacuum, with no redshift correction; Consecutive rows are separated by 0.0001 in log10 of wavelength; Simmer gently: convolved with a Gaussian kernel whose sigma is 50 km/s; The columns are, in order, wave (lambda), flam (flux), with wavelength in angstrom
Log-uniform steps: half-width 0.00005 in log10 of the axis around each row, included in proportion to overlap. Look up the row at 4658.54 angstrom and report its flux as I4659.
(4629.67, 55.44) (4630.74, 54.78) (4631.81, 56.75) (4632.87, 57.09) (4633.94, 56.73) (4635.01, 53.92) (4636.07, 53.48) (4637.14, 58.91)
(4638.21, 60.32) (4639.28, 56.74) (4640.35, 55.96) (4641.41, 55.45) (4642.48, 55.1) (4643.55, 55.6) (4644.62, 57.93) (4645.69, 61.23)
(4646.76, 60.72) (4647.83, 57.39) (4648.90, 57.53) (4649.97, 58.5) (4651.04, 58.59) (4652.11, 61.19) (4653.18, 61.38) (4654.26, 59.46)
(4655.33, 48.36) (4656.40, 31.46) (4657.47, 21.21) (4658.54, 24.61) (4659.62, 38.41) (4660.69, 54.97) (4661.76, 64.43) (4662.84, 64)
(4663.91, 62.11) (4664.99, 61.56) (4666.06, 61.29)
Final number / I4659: 24.61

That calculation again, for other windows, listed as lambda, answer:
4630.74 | 54.78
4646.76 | 60.72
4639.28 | 56.74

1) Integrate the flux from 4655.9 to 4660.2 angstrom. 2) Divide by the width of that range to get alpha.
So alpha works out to 29.2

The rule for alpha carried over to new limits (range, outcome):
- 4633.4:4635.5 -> 55.2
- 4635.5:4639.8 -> 57.3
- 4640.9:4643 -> 55.2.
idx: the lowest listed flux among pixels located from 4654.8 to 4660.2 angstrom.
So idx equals 21.21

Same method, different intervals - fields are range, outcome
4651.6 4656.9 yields 31.46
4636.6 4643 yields 55.1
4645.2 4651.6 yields 57.39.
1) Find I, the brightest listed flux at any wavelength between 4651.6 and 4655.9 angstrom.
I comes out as 61.38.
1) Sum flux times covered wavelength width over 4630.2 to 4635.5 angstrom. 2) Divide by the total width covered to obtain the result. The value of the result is 55.8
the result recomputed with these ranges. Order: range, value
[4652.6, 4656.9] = 50.4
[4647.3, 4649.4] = 57.5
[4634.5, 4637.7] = 55.5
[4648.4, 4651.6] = 58.3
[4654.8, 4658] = 33.7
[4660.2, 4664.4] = 61.4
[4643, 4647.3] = 58.8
